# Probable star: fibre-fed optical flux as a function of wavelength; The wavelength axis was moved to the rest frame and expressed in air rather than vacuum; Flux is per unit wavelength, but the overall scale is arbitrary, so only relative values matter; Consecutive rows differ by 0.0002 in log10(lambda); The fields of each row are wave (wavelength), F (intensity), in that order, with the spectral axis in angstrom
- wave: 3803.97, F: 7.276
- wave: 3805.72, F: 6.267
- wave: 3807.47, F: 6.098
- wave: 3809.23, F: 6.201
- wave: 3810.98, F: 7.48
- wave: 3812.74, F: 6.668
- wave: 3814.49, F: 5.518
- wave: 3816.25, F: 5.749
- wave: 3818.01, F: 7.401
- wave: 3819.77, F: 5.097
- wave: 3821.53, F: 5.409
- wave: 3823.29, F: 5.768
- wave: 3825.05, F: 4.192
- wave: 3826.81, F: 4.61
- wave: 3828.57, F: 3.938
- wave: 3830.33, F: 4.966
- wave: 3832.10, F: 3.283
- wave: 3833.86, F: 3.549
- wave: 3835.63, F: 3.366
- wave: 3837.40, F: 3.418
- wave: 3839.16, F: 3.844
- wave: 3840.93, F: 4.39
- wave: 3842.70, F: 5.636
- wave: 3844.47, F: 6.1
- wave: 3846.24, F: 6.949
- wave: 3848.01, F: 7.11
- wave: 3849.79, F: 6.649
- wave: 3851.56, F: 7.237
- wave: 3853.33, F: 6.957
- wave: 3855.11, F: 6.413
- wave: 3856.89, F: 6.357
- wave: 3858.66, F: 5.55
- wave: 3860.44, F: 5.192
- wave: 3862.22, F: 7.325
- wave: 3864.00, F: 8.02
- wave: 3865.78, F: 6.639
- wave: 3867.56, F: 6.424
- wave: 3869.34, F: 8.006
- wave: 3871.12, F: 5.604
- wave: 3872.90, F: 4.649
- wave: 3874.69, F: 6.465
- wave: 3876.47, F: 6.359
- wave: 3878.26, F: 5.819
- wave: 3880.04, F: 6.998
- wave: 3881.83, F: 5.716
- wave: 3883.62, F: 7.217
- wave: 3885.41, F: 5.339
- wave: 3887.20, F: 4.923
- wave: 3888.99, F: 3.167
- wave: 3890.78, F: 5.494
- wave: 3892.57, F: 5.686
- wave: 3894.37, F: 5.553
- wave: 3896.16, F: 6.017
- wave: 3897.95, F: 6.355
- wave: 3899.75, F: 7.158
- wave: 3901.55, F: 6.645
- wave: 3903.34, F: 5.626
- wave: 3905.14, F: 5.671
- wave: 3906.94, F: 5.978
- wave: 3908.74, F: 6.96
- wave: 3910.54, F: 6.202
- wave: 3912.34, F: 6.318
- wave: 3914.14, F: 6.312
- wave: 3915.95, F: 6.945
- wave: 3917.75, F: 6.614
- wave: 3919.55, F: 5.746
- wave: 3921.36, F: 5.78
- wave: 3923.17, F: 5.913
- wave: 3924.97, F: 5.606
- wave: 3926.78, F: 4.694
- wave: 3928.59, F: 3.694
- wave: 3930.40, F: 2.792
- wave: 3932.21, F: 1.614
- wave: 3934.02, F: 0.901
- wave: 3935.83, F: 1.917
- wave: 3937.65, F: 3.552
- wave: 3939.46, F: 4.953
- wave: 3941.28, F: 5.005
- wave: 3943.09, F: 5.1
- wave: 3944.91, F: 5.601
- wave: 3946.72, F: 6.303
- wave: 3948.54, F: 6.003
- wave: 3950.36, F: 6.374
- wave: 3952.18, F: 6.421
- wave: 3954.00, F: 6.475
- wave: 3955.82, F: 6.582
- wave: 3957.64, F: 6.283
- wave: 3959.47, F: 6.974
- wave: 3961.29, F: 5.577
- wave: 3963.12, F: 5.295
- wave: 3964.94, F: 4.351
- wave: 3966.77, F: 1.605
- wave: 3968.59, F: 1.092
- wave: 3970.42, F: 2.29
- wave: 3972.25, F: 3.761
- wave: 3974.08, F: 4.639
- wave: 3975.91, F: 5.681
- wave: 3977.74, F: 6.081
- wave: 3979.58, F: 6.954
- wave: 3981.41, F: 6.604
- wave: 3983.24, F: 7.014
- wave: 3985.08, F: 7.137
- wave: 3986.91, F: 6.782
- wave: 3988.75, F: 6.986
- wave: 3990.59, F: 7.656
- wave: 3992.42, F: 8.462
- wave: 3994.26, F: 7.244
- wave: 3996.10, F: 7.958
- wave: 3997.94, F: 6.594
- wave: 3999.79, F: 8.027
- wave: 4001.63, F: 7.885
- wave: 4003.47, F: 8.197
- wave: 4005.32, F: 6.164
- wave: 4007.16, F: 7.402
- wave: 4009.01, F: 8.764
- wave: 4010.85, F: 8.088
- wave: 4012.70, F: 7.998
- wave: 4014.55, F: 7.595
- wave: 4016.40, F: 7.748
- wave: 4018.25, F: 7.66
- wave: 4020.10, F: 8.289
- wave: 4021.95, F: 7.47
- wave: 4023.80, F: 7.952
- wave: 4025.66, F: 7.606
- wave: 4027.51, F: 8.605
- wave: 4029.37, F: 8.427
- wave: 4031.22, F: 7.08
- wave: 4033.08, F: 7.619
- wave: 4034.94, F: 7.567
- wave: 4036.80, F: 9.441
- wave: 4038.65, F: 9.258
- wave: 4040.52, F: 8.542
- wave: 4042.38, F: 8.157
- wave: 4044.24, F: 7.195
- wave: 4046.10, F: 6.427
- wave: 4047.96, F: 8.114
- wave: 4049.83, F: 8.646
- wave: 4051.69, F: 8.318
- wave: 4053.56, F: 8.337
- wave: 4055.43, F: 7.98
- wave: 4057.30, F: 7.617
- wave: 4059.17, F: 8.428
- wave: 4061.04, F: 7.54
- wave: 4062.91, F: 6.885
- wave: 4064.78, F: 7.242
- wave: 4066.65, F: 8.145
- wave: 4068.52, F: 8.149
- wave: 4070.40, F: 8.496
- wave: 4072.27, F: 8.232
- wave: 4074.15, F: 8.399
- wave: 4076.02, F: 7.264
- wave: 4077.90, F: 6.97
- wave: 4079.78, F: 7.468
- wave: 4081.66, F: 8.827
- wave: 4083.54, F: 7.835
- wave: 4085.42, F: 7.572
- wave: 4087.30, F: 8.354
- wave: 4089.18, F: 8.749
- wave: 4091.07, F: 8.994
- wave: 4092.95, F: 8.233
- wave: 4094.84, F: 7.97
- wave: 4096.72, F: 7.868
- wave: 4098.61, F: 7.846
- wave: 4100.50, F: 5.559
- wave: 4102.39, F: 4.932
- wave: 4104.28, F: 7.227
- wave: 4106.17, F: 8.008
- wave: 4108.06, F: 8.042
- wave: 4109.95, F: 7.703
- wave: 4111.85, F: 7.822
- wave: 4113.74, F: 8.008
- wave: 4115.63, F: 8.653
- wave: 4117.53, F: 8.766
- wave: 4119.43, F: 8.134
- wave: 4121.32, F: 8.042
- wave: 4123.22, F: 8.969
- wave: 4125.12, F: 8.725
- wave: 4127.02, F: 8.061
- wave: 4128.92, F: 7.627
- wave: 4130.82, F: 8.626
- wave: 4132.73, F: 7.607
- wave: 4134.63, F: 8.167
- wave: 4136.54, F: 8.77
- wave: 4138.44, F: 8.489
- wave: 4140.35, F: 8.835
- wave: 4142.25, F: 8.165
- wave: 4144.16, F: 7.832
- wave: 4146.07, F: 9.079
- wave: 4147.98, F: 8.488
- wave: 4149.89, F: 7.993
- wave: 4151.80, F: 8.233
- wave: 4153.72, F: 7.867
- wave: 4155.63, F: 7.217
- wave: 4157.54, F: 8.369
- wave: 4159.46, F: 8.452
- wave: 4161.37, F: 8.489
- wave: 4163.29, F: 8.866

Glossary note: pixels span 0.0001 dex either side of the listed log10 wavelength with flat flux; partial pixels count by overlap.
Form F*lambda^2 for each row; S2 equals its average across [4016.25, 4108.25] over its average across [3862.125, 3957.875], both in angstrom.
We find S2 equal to 1.51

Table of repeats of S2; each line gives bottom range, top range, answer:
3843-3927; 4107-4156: 1.51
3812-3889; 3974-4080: 1.47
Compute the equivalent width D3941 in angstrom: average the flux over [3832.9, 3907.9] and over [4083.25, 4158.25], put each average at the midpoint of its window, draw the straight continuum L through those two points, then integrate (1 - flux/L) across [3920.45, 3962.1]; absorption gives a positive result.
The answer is 9.9 angstrom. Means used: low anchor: 5.89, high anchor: 8.04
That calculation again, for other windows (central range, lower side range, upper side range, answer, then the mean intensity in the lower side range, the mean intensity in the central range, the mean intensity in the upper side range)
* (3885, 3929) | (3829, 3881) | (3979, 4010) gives 4.2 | 5.82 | 5.8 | 7.41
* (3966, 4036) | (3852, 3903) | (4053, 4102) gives 3.3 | 6.15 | 6.88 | 7.85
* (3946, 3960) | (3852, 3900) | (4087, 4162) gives 0.6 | 6.12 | 6.41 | 8.07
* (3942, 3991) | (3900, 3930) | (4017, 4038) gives 9.0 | 5.89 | 5.59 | 7.99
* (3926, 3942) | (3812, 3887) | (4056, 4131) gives 8.1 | 5.75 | 3.2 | 7.89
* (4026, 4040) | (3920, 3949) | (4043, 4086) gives -2.6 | 4.34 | 8.26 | 7.84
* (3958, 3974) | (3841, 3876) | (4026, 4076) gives 7.3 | 6.44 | 3.99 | 8.01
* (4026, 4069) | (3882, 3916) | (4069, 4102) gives -2.9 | 5.95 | 7.98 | 7.87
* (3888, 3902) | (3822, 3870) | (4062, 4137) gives 0.8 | 5.62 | 5.73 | 7.92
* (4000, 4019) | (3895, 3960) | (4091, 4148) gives -3.5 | 5.47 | 7.76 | 8.02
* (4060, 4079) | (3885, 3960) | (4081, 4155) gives -0.9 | 5.4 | 7.74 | 8.06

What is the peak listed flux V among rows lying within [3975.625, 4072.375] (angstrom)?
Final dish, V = 9.441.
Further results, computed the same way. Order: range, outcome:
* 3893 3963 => 7.158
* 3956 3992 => 7.656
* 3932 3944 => 5.1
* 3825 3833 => 4.966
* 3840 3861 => 7.237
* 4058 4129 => 8.994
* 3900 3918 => 6.96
